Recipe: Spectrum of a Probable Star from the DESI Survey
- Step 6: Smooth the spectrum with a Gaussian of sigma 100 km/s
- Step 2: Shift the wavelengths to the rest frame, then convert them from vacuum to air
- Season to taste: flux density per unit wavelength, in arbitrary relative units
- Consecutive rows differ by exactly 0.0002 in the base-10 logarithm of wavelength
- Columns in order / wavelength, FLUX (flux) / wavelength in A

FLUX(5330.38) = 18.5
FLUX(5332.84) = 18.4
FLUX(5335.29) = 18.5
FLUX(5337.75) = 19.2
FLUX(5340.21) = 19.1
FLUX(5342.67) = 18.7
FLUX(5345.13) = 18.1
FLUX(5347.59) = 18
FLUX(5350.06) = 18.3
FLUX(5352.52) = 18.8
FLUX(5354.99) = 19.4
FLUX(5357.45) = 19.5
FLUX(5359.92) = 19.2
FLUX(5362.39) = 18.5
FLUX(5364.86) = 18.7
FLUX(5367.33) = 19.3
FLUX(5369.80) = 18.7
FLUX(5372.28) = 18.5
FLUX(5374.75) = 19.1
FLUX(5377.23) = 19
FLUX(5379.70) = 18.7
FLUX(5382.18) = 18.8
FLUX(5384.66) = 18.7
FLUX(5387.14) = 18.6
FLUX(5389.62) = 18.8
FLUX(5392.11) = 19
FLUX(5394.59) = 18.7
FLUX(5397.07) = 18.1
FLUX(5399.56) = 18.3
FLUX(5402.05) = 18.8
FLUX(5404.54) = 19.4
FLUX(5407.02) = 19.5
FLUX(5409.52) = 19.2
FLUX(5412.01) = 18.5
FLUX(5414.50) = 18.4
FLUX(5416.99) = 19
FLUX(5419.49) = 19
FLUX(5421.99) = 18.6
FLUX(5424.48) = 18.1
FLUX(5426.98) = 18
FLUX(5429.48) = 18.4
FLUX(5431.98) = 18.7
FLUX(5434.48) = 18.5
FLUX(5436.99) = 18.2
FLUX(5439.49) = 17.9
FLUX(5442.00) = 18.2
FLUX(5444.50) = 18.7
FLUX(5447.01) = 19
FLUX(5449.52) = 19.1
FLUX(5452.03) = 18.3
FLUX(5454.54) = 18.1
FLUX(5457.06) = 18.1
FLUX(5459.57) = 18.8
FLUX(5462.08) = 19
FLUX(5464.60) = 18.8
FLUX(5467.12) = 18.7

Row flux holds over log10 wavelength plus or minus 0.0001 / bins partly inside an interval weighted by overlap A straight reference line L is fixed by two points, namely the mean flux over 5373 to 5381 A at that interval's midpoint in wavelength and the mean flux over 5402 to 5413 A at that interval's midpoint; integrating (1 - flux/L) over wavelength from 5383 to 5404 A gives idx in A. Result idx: 0.41 A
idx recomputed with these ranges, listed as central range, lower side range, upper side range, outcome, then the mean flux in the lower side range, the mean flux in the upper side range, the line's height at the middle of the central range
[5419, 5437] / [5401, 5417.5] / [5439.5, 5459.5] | 0.3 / 19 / 18.5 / 18.7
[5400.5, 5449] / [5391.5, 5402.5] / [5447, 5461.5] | -0.2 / 18.5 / 18.6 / 18.5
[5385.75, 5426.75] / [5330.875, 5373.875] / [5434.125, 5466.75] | -0.2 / 18.8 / 18.5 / 18.6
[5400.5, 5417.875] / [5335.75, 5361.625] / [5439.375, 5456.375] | -0.3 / 18.8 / 18.5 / 18.6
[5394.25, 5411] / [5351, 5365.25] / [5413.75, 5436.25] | -0.2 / 19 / 18.5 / 18.7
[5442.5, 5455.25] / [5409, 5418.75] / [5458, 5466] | 0.1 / 18.8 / 18.8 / 18.8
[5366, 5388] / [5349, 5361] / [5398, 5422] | 0.2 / 19.1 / 18.9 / 19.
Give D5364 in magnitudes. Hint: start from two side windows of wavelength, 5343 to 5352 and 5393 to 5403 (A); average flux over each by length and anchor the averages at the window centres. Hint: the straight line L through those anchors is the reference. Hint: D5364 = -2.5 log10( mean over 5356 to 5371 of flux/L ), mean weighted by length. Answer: -0.04 mag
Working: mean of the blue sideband 18.2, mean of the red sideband 18.5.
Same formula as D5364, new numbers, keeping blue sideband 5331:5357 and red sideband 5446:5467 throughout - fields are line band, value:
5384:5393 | -0.01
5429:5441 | 0.02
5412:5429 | 0.01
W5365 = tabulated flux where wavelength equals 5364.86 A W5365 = 18.7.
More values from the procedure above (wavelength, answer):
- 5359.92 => 19.2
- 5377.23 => 19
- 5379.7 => 18.7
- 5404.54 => 19.4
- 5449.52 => 19.1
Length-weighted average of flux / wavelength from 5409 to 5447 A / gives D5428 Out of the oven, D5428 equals 18.5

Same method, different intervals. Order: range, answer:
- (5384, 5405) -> 18.7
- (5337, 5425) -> 18.8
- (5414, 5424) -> 18.7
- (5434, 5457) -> 18.4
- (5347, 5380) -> 18.9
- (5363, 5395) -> 18.8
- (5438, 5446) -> 18.3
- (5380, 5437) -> 18.7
